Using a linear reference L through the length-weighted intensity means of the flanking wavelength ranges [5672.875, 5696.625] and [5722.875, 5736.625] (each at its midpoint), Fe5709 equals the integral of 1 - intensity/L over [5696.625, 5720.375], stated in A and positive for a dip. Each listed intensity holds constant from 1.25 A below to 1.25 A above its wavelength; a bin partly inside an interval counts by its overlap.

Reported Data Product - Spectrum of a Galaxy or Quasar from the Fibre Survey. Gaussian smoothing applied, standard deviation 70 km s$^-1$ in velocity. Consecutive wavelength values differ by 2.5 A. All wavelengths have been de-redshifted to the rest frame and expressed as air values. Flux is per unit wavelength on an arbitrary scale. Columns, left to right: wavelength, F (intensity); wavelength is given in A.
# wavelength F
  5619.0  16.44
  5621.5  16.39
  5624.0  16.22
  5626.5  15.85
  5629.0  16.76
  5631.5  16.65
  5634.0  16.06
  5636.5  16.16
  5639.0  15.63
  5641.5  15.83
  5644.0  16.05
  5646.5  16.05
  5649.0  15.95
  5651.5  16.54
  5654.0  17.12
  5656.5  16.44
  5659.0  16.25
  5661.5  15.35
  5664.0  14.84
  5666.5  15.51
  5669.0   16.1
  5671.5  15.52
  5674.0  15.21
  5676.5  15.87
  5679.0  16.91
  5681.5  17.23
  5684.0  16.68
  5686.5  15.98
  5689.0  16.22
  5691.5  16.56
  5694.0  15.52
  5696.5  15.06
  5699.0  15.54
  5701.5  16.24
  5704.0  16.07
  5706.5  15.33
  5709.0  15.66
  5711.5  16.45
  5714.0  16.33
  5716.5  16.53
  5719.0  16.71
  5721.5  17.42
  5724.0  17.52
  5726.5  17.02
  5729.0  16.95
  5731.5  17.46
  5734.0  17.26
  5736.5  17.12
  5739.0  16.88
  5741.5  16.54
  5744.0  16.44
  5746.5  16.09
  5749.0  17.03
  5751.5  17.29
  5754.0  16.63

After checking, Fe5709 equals 1.0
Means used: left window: 16.2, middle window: 16.1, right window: 17.2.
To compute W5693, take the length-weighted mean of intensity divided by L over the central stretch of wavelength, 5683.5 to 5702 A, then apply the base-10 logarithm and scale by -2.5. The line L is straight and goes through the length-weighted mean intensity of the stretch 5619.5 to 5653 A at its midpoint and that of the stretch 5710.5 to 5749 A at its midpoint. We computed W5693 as 0.04 mag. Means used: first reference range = 16.2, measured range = 15.9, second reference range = 16.9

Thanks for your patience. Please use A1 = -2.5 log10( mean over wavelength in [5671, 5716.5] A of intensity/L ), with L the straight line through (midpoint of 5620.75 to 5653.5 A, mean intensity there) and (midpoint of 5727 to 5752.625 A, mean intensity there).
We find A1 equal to 0.04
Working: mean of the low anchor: 16.2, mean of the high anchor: 16.9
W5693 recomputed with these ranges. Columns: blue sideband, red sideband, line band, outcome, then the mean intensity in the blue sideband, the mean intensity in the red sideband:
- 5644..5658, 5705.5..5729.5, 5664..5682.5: 0.03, 16.4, 16.6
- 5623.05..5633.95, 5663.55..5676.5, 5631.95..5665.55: -0.01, 16.3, 15.5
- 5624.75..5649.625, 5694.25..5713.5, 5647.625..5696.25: -0.01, 16.1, 15.8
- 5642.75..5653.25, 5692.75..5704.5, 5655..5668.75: 0.02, 16.2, 15.7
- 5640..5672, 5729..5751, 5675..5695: -0.01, 16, 16.9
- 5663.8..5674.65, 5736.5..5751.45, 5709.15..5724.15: -0.03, 15.5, 16.7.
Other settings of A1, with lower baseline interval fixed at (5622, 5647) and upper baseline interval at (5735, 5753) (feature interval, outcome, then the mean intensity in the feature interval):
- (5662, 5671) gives 0.06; 15.5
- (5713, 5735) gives -0.02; 17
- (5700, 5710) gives 0.05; 15.8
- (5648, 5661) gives -0.01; 16.4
